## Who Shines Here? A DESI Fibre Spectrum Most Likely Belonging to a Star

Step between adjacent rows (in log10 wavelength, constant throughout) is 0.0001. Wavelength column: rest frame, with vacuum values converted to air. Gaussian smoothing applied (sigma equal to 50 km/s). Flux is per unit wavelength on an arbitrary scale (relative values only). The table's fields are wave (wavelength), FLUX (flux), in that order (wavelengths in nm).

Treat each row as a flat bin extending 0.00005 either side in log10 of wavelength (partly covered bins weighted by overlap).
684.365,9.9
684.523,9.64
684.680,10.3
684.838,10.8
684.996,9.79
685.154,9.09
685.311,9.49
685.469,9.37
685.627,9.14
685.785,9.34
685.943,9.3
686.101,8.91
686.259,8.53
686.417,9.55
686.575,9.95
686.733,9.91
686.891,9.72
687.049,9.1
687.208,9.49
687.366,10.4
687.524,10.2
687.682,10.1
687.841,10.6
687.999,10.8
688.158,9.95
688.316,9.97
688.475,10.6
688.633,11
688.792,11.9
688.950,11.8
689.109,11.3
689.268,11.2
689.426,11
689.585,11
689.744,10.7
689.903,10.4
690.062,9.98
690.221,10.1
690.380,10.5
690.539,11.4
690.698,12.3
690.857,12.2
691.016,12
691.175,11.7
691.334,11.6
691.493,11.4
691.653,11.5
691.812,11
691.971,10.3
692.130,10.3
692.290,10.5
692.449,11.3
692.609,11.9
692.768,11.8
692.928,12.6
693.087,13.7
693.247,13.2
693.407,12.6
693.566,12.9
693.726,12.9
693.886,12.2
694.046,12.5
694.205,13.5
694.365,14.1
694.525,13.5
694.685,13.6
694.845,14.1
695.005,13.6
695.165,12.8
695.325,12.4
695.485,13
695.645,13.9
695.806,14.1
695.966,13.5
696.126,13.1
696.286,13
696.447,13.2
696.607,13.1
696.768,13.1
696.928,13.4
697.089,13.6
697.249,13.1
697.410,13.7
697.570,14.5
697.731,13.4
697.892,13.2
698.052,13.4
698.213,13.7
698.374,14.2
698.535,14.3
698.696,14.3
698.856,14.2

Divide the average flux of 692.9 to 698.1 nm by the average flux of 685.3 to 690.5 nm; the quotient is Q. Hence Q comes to 1.31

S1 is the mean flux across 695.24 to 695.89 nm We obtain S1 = 13.3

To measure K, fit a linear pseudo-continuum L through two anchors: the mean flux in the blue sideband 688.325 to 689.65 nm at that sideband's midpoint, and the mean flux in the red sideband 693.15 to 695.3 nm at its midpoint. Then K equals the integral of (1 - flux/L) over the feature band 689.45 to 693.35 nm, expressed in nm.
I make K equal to 0.23 nm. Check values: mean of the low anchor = 11.2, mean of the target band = 11.4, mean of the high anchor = 13.2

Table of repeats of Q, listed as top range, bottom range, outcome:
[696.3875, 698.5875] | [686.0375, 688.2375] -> 1.38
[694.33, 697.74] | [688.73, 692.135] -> 1.20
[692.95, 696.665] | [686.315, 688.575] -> 1.32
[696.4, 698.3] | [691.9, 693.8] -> 1.12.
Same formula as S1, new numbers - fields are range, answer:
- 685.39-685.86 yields 9.28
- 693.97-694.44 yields 13.4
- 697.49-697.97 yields 13.7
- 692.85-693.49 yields 13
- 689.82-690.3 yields 10.2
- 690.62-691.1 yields 12.2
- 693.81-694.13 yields 12.4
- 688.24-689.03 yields 11.1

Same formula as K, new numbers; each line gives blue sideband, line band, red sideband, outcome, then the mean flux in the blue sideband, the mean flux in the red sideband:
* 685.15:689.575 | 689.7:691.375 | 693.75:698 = 0.021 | 10.1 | 13.3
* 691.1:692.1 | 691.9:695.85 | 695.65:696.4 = -0.100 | 11.2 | 13.5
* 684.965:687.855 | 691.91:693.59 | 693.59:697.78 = 0.034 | 9.55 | 13.3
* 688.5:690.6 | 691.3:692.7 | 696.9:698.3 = 0.078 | 10.9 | 13.6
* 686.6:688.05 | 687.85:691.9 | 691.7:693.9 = -0.066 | 10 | 11.9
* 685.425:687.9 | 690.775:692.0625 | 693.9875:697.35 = 0.013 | 9.59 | 13.4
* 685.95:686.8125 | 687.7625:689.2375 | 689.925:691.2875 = -0.082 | 9.37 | 11.2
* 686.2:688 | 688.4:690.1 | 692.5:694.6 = -0.028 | 9.84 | 12.9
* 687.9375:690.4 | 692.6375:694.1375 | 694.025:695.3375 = 0.014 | 10.8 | 13.4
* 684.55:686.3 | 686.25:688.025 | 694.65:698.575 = 0.037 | 9.49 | 13.5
